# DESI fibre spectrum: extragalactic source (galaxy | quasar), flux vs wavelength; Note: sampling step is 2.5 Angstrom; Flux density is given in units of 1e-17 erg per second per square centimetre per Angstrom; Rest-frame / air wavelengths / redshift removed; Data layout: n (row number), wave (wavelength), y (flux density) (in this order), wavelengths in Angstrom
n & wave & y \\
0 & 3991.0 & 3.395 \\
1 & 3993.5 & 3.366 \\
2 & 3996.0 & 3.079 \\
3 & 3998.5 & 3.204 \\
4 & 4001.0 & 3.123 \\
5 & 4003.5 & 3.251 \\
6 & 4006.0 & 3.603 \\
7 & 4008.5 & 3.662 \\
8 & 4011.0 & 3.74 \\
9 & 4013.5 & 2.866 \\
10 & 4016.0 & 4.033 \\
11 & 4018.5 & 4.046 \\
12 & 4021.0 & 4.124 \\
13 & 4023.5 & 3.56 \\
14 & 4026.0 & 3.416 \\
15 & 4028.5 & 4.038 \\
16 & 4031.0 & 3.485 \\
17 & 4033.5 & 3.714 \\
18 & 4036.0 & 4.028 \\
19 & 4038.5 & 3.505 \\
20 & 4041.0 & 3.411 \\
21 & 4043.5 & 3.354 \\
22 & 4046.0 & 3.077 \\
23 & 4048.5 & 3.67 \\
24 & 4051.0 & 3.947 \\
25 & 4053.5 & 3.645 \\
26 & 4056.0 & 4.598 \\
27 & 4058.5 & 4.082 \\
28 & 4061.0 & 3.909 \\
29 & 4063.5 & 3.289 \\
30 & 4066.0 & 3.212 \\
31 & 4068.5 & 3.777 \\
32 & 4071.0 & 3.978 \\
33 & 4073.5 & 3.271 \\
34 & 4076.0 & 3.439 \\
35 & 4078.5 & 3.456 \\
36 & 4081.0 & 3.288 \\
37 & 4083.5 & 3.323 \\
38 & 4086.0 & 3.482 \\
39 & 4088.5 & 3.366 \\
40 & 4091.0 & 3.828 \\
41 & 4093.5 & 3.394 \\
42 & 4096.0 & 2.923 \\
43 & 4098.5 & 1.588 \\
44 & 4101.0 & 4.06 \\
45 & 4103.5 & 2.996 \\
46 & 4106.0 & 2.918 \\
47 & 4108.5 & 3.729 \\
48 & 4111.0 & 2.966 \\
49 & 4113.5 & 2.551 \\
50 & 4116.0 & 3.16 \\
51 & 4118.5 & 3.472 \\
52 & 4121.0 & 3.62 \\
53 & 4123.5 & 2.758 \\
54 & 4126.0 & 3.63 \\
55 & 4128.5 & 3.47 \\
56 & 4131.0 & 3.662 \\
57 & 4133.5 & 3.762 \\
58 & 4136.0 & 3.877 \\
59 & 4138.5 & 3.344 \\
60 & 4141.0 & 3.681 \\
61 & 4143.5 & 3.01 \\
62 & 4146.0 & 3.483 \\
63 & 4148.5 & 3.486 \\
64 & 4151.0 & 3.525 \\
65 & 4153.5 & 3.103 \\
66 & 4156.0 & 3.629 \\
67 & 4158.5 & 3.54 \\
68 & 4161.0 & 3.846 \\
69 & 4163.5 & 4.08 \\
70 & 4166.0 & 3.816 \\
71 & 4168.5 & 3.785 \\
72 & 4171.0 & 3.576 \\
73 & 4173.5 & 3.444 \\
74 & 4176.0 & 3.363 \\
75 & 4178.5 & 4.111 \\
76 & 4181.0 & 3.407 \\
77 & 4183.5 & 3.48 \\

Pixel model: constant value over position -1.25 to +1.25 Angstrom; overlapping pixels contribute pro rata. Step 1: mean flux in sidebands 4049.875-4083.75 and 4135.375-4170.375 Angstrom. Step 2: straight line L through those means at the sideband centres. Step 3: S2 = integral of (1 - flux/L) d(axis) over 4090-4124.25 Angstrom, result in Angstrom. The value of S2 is 4.59 Angstrom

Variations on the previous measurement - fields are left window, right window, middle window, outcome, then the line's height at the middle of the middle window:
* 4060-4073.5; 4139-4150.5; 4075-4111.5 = 2.9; 3.53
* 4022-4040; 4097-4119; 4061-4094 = -2.0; 3.29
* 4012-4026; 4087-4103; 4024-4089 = -3.1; 3.45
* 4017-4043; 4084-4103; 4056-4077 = -1.5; 3.44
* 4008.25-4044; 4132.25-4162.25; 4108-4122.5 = 1.4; 3.56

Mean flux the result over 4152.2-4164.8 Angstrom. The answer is 3.64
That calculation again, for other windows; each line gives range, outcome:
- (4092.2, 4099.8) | 2.65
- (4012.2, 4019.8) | 3.65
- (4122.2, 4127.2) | 3.19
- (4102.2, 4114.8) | 3.04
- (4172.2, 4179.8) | 3.64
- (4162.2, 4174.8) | 3.74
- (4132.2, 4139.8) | 3.66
